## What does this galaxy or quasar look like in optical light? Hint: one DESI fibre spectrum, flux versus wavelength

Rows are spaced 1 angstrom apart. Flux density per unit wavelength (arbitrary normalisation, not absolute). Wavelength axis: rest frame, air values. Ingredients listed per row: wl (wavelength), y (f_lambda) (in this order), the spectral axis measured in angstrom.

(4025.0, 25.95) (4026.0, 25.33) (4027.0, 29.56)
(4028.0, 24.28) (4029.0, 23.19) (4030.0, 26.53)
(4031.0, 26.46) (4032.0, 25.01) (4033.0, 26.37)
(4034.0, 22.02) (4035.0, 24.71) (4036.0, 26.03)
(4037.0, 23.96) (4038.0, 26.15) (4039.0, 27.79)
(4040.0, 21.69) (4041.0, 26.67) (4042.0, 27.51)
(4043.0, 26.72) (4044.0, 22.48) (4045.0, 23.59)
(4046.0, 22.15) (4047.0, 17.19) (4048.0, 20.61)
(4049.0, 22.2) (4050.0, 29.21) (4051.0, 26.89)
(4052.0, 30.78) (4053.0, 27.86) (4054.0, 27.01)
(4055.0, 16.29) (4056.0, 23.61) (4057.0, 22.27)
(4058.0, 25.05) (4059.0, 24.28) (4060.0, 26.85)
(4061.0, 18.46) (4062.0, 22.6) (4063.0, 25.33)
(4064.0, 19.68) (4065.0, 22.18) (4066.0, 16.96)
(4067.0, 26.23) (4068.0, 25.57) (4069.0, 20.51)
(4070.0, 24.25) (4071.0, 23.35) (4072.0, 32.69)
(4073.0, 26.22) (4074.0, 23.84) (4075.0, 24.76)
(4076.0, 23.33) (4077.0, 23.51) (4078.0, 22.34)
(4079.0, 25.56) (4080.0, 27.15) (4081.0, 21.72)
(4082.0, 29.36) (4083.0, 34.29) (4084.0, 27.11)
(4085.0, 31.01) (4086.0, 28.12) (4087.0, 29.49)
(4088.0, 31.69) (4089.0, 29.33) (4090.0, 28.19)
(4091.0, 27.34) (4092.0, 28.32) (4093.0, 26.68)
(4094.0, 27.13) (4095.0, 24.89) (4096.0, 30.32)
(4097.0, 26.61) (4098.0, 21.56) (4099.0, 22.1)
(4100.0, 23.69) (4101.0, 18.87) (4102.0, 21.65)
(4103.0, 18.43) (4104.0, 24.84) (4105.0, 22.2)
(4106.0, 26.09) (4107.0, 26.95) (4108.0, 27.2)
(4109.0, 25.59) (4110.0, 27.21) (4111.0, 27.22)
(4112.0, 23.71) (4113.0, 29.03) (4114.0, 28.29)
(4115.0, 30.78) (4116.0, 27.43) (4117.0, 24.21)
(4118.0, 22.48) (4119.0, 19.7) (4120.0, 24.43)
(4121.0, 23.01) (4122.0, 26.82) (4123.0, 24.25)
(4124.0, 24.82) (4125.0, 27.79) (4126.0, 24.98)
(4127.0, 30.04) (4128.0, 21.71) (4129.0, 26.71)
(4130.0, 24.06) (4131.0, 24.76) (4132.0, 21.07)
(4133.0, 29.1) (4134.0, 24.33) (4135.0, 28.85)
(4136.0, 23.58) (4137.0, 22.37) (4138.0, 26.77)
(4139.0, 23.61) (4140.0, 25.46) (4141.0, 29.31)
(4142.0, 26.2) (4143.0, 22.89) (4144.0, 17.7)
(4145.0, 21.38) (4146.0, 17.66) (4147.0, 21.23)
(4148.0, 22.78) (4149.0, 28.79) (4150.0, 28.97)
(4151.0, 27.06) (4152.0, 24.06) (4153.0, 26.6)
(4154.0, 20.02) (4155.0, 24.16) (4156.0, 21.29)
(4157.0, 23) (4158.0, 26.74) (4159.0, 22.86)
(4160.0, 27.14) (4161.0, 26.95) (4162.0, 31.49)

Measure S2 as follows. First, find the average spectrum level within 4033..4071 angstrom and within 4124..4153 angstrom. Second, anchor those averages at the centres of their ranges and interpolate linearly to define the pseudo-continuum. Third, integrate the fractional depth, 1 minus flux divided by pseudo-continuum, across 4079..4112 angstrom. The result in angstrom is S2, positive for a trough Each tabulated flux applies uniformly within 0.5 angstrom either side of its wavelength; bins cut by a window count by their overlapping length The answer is -2.62 angstrom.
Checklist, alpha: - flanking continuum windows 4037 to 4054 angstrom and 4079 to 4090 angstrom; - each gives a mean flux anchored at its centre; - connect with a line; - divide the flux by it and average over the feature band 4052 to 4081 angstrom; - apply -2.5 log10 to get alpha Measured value 0.13 mag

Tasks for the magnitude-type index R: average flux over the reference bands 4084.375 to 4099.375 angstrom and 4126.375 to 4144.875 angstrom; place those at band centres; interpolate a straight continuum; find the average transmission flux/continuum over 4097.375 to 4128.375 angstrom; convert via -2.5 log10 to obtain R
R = 0.06 mag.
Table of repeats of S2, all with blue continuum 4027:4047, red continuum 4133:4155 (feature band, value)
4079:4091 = -2.0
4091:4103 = 0.0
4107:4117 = -1.1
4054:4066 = 1.1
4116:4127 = -0.1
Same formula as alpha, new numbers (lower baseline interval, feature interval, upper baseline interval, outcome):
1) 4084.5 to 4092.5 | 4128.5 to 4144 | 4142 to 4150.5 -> -0.047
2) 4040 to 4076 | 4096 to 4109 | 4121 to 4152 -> 0.034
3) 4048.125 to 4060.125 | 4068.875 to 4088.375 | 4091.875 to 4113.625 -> -0.068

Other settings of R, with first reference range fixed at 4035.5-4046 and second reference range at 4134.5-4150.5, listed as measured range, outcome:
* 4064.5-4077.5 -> 0.03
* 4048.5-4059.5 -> 0.00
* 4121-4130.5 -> -0.05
